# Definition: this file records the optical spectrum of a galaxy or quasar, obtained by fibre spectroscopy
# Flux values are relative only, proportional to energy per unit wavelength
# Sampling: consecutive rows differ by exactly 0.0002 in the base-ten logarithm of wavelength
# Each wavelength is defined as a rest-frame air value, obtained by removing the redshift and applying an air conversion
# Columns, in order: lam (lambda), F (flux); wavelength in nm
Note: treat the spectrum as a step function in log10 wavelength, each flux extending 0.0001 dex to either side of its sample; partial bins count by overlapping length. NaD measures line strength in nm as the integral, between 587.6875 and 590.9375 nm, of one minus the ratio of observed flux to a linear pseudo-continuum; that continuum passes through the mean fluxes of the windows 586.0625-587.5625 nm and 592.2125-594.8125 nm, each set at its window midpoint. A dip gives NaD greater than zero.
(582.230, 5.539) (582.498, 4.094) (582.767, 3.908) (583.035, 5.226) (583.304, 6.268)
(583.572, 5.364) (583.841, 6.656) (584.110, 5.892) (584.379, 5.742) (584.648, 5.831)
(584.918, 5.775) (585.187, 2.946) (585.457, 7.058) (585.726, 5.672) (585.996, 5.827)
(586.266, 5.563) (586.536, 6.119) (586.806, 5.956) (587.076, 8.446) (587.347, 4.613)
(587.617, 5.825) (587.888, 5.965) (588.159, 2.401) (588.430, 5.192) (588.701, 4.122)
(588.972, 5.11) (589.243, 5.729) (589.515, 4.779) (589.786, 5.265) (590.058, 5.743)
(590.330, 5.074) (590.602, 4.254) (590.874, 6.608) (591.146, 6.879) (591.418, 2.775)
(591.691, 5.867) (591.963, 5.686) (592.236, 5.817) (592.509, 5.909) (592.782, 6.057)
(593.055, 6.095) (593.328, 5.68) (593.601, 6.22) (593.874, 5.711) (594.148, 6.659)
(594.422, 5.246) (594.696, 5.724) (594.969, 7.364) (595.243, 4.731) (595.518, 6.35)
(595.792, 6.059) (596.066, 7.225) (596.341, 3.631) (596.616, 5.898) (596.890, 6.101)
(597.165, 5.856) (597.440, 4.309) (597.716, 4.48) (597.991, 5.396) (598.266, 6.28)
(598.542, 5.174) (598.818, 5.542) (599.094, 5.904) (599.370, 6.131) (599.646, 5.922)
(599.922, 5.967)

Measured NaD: 0.56 nm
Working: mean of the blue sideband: 6.11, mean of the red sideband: 5.92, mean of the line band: 5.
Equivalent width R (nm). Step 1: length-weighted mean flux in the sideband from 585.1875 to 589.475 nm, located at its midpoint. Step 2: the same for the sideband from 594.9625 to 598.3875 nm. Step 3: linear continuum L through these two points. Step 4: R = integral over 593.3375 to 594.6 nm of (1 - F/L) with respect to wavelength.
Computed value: -0.08 nm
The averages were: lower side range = 5.47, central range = 5.92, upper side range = 5.6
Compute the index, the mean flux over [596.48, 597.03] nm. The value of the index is 6.01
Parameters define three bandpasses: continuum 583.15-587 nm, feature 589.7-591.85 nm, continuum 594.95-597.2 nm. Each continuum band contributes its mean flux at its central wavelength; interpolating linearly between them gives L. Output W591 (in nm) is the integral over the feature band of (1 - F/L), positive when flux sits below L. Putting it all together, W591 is 0.19 nm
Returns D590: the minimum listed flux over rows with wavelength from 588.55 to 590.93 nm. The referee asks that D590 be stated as 4.122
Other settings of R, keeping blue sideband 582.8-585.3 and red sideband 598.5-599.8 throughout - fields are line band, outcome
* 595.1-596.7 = 0.019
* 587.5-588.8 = 0.201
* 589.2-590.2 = 0.044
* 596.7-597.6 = 0.049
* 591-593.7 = -0.024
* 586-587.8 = -0.172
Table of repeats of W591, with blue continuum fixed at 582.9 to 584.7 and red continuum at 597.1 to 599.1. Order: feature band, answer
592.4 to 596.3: -0.40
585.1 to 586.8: 0.04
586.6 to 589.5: 0.19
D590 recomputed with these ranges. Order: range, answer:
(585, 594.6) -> 2.401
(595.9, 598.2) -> 3.631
